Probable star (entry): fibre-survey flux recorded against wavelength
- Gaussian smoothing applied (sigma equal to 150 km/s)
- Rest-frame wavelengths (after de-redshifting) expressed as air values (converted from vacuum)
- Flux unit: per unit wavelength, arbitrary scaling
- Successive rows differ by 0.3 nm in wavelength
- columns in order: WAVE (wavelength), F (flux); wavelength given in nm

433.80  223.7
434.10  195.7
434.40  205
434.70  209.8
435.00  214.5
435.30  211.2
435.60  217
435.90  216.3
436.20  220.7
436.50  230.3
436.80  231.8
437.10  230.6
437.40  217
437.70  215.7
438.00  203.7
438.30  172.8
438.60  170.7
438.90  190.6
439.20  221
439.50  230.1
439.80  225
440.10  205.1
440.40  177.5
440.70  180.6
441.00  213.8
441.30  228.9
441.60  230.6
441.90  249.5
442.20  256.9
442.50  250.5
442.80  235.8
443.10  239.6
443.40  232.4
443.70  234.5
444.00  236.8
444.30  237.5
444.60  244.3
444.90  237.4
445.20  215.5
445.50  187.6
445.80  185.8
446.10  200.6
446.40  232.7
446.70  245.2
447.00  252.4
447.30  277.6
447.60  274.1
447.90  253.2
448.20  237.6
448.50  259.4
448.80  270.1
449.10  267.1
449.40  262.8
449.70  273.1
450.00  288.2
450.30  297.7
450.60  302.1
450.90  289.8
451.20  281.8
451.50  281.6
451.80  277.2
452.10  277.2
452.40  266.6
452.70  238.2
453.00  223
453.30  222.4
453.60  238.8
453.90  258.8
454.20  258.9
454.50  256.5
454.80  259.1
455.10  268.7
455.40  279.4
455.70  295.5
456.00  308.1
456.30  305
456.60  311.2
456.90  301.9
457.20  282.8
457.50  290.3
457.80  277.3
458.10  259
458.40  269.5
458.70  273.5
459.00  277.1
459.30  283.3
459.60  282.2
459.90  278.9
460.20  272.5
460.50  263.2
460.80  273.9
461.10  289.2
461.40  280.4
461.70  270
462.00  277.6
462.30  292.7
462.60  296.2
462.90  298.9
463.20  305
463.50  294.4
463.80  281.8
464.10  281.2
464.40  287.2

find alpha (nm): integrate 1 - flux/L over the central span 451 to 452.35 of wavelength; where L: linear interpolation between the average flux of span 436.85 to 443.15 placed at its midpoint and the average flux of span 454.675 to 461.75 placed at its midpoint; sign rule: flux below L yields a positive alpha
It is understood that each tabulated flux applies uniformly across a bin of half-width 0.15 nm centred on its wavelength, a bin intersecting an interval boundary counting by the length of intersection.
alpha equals -0.11 nm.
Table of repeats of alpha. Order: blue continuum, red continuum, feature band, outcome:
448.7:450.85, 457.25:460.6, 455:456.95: -0.132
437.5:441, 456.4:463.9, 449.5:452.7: -0.438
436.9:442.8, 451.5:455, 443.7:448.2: -0.032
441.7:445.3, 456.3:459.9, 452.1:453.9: 0.169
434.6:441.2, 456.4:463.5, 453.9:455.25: 0.024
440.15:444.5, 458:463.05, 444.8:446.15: 0.186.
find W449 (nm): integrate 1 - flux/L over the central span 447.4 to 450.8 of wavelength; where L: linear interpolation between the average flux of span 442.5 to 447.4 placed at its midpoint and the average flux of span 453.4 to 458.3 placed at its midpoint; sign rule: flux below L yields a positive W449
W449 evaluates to -0.312 nm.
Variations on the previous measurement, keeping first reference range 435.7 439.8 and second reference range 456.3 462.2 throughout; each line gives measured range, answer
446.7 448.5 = -0.11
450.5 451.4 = -0.13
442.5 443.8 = -0.05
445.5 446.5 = 0.15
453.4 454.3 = 0.05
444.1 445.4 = 0.01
